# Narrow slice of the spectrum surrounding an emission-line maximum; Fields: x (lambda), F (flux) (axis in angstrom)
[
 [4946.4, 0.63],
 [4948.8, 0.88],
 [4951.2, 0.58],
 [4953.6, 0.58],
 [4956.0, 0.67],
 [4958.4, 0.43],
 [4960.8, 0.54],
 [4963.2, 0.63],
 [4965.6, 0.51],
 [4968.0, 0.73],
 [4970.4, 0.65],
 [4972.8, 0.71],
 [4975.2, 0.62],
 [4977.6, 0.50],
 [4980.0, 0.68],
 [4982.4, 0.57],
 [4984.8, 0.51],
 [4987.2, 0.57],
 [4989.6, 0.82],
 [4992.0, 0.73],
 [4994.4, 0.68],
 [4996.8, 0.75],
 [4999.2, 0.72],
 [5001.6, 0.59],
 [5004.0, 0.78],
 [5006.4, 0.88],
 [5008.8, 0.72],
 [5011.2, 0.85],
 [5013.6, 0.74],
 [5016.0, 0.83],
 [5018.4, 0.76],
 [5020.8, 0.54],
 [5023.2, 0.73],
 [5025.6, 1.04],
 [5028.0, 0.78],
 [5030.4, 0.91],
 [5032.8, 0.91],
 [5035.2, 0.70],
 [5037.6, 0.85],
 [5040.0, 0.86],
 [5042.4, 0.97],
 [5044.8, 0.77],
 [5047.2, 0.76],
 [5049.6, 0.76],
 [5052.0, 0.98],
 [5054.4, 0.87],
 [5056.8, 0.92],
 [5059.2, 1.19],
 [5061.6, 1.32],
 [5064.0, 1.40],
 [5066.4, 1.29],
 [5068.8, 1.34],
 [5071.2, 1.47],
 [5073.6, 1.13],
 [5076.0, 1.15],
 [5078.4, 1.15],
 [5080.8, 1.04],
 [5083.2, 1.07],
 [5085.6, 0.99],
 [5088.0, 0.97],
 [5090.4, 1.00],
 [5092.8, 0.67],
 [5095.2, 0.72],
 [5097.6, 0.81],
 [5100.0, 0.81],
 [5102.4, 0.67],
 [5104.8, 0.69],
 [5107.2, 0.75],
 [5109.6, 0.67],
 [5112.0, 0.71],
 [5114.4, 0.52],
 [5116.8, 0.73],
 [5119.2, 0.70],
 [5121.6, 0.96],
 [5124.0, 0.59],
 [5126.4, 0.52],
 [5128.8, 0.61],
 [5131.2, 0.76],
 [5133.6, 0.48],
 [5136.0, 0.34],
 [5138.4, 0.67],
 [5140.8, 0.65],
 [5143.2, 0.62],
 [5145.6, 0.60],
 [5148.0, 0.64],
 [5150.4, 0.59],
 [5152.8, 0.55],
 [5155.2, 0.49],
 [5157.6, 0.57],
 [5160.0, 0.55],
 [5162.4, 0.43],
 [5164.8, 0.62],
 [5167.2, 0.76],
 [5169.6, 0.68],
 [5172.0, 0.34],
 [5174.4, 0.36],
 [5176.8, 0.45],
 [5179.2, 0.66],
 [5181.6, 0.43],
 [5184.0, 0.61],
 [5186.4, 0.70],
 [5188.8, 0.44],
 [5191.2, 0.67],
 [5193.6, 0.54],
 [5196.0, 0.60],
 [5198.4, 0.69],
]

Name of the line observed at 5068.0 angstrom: C III] 1909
